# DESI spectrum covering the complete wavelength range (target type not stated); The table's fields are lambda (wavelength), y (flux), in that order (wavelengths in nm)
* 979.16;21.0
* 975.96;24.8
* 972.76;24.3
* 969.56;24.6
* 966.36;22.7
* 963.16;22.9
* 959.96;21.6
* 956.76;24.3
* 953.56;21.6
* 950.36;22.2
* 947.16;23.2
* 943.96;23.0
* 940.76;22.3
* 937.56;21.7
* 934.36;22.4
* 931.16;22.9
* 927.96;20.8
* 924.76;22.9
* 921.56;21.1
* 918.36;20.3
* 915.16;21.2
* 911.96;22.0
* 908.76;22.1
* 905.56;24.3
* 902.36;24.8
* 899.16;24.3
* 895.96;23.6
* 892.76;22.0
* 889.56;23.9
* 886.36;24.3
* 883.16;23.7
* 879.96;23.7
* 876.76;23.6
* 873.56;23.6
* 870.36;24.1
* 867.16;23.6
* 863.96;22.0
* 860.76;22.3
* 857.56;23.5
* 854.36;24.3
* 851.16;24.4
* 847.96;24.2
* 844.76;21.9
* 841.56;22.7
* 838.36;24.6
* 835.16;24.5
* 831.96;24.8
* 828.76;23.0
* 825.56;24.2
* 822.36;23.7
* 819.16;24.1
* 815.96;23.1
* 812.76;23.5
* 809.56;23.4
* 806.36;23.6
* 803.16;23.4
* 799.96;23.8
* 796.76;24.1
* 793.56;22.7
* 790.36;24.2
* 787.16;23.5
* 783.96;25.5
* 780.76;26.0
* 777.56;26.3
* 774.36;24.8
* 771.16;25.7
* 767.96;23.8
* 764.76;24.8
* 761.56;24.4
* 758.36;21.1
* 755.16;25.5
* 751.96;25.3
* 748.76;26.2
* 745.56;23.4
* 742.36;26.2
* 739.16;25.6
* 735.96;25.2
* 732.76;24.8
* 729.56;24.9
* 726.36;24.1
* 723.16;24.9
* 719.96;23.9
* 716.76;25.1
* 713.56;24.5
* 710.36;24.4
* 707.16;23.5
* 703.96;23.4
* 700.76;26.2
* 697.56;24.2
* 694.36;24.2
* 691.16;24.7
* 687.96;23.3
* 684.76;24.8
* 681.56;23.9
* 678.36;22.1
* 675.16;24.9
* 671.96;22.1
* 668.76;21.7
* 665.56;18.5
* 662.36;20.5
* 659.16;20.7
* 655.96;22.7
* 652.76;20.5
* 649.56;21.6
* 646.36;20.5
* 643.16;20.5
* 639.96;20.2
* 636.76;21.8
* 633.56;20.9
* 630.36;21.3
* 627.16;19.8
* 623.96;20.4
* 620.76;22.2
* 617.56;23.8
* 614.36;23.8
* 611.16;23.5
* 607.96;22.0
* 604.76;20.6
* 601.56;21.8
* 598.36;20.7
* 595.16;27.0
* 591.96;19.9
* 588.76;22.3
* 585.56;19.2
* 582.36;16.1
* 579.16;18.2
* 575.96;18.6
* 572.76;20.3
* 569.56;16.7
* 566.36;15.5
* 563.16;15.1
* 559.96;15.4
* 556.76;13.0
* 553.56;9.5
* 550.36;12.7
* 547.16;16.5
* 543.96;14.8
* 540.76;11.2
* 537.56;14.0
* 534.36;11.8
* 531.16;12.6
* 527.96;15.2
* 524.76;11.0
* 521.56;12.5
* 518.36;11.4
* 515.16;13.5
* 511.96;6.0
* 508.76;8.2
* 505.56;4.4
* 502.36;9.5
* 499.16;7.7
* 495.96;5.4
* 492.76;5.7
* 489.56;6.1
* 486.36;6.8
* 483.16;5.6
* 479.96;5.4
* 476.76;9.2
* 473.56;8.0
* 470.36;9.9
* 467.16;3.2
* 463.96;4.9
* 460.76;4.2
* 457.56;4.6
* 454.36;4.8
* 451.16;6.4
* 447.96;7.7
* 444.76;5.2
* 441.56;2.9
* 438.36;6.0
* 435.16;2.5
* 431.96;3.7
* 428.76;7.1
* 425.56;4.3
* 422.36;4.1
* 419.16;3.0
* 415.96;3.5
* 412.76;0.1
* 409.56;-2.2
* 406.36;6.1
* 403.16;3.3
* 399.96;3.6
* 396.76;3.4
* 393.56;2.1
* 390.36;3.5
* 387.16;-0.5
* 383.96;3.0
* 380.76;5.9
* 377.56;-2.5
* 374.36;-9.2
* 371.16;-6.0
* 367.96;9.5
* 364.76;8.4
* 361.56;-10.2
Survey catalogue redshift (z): 0.287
